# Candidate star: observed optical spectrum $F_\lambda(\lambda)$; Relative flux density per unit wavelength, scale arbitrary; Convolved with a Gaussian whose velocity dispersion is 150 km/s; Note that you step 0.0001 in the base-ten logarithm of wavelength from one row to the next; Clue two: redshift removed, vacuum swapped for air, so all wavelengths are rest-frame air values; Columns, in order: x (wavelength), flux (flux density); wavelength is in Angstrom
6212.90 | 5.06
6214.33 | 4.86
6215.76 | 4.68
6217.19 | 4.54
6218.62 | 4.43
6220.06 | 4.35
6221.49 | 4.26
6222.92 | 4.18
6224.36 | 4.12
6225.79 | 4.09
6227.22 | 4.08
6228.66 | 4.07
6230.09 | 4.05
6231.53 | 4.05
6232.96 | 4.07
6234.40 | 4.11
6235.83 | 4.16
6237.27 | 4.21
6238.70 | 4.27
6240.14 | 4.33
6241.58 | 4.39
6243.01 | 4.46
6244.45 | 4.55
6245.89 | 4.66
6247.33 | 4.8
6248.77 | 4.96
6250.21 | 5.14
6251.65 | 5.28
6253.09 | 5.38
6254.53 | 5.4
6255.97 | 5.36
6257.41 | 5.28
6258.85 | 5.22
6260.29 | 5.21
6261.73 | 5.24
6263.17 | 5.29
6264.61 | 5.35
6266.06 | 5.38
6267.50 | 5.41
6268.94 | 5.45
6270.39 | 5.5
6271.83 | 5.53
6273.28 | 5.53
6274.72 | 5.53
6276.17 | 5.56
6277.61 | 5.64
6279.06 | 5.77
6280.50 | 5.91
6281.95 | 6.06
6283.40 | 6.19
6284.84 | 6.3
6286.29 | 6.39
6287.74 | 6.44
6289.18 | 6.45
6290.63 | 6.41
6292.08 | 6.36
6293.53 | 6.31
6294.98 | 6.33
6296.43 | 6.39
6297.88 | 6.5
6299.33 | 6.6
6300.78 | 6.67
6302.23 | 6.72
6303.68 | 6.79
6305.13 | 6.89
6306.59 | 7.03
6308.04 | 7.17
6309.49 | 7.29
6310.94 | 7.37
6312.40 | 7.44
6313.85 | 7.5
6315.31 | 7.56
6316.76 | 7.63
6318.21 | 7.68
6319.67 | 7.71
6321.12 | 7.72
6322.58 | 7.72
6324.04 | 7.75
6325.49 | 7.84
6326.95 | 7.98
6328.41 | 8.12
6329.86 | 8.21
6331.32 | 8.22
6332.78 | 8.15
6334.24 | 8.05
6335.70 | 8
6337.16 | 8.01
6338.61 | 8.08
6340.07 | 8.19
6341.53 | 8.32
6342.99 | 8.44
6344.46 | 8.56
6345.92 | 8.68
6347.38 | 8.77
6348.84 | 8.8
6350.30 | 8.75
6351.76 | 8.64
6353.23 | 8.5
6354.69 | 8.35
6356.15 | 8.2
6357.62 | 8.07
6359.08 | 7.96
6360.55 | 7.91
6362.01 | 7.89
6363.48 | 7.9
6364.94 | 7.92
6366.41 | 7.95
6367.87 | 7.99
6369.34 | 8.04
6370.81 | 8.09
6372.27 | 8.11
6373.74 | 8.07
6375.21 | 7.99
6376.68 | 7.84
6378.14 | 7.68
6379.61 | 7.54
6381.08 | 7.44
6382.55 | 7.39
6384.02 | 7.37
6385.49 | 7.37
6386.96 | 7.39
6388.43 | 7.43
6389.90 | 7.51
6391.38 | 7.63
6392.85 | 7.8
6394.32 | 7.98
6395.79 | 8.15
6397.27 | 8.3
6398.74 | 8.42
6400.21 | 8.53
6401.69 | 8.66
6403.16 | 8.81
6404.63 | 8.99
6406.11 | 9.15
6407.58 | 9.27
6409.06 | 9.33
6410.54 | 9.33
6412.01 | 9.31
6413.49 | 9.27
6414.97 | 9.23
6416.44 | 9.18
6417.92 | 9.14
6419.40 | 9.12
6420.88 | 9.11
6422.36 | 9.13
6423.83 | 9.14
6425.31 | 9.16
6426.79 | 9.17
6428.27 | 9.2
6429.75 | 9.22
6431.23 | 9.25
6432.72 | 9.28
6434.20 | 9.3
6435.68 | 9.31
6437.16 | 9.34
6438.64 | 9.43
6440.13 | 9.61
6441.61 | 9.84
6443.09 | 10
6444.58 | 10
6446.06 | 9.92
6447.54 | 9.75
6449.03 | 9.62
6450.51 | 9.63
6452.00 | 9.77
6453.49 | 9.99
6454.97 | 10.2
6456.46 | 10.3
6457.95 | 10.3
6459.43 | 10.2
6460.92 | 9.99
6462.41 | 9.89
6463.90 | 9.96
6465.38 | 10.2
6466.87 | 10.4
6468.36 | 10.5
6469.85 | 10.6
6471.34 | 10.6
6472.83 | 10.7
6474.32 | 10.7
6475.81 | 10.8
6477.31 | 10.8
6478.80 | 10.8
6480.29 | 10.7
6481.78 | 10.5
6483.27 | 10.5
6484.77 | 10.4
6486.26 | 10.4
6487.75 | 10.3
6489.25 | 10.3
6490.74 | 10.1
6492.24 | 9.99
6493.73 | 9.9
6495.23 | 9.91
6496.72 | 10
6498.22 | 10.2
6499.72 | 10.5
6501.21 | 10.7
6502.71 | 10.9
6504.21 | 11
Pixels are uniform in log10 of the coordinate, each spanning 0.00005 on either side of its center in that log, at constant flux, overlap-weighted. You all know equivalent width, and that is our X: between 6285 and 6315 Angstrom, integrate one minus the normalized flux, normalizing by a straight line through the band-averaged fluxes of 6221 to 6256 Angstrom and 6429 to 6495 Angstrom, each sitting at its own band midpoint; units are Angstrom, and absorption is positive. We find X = -3.64 Angstrom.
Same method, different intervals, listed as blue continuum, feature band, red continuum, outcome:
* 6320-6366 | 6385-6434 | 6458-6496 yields 2.8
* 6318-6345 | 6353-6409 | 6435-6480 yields 5.1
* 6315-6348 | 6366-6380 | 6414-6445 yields 1.1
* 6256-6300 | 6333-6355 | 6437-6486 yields -3.0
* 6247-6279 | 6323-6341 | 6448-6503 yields -2.8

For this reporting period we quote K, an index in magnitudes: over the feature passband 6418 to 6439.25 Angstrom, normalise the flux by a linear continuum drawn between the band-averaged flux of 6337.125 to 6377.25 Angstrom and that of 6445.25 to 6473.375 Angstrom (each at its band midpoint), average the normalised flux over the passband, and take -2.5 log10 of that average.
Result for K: 0.04 mag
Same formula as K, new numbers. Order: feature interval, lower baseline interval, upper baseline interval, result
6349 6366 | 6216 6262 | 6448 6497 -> -0.10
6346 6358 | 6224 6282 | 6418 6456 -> -0.16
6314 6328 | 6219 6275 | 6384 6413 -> -0.18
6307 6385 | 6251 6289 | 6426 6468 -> -0.09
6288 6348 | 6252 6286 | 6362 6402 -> -0.14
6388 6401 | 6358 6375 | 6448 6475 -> 0.09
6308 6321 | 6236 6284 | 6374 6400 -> -0.19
